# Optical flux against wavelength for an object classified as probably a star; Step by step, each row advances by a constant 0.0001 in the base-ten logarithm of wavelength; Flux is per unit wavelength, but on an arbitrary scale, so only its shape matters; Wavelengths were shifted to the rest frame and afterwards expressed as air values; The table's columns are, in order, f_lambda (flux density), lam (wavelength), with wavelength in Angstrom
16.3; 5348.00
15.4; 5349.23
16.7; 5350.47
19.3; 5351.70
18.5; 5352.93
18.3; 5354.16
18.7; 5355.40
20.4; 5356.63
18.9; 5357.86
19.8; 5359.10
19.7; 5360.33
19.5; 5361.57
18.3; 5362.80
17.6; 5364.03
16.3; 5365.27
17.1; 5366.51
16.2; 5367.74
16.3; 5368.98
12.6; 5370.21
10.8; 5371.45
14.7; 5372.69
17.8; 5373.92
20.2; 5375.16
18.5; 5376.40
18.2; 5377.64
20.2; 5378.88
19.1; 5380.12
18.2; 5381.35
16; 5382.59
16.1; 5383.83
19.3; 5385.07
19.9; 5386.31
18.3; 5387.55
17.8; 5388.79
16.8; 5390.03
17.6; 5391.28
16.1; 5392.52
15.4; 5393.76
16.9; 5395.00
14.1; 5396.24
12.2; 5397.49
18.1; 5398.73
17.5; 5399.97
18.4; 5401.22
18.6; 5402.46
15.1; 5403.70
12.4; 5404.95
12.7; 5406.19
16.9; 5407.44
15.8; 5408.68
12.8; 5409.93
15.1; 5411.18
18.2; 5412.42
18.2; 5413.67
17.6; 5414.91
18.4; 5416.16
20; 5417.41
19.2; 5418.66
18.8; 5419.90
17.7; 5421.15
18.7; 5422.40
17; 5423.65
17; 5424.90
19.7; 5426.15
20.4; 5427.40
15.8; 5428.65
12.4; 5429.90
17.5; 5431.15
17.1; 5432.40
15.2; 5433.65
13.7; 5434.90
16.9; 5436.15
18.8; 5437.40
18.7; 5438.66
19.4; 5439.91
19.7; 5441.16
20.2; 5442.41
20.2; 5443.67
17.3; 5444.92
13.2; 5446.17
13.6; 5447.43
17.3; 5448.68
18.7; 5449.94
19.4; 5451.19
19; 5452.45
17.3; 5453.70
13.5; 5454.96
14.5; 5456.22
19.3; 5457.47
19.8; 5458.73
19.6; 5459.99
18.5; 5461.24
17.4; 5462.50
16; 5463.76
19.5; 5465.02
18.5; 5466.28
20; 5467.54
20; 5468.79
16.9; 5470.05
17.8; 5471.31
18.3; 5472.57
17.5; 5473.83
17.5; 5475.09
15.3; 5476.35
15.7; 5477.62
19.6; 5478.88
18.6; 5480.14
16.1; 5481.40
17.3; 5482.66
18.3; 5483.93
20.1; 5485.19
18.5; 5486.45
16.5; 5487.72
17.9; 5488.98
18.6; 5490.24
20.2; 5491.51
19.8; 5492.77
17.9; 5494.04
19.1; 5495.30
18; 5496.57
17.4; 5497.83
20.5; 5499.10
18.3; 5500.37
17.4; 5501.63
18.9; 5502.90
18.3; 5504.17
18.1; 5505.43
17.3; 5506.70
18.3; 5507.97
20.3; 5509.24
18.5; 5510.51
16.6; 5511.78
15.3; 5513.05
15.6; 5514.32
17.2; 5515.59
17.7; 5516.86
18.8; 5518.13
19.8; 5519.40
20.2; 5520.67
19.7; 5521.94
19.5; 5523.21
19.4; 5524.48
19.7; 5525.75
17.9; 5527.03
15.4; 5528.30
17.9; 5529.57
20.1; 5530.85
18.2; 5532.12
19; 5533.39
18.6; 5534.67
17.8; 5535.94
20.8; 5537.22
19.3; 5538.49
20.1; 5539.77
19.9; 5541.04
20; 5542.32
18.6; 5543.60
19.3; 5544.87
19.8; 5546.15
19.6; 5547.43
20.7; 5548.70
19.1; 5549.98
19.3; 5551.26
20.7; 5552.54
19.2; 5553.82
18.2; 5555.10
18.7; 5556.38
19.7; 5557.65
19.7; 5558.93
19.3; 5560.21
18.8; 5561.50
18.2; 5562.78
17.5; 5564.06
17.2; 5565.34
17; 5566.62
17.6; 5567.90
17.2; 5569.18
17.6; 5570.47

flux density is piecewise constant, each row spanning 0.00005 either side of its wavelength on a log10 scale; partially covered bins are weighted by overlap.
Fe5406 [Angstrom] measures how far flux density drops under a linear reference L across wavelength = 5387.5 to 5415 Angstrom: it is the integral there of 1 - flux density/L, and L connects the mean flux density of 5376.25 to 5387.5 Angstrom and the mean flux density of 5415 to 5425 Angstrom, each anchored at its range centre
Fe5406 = 3.4 Angstrom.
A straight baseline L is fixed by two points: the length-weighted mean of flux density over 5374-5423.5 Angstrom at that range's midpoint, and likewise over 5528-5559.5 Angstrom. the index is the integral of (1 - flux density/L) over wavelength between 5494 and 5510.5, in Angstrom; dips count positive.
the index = 0.2 Angstrom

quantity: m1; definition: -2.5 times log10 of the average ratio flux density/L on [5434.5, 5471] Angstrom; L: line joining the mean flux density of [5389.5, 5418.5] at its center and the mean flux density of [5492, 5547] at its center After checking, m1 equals -0.03 mag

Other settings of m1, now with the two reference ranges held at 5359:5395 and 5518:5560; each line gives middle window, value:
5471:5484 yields 0.068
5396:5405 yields 0.100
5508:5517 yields 0.095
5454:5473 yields 0.024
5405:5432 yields 0.050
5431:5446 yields 0.018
